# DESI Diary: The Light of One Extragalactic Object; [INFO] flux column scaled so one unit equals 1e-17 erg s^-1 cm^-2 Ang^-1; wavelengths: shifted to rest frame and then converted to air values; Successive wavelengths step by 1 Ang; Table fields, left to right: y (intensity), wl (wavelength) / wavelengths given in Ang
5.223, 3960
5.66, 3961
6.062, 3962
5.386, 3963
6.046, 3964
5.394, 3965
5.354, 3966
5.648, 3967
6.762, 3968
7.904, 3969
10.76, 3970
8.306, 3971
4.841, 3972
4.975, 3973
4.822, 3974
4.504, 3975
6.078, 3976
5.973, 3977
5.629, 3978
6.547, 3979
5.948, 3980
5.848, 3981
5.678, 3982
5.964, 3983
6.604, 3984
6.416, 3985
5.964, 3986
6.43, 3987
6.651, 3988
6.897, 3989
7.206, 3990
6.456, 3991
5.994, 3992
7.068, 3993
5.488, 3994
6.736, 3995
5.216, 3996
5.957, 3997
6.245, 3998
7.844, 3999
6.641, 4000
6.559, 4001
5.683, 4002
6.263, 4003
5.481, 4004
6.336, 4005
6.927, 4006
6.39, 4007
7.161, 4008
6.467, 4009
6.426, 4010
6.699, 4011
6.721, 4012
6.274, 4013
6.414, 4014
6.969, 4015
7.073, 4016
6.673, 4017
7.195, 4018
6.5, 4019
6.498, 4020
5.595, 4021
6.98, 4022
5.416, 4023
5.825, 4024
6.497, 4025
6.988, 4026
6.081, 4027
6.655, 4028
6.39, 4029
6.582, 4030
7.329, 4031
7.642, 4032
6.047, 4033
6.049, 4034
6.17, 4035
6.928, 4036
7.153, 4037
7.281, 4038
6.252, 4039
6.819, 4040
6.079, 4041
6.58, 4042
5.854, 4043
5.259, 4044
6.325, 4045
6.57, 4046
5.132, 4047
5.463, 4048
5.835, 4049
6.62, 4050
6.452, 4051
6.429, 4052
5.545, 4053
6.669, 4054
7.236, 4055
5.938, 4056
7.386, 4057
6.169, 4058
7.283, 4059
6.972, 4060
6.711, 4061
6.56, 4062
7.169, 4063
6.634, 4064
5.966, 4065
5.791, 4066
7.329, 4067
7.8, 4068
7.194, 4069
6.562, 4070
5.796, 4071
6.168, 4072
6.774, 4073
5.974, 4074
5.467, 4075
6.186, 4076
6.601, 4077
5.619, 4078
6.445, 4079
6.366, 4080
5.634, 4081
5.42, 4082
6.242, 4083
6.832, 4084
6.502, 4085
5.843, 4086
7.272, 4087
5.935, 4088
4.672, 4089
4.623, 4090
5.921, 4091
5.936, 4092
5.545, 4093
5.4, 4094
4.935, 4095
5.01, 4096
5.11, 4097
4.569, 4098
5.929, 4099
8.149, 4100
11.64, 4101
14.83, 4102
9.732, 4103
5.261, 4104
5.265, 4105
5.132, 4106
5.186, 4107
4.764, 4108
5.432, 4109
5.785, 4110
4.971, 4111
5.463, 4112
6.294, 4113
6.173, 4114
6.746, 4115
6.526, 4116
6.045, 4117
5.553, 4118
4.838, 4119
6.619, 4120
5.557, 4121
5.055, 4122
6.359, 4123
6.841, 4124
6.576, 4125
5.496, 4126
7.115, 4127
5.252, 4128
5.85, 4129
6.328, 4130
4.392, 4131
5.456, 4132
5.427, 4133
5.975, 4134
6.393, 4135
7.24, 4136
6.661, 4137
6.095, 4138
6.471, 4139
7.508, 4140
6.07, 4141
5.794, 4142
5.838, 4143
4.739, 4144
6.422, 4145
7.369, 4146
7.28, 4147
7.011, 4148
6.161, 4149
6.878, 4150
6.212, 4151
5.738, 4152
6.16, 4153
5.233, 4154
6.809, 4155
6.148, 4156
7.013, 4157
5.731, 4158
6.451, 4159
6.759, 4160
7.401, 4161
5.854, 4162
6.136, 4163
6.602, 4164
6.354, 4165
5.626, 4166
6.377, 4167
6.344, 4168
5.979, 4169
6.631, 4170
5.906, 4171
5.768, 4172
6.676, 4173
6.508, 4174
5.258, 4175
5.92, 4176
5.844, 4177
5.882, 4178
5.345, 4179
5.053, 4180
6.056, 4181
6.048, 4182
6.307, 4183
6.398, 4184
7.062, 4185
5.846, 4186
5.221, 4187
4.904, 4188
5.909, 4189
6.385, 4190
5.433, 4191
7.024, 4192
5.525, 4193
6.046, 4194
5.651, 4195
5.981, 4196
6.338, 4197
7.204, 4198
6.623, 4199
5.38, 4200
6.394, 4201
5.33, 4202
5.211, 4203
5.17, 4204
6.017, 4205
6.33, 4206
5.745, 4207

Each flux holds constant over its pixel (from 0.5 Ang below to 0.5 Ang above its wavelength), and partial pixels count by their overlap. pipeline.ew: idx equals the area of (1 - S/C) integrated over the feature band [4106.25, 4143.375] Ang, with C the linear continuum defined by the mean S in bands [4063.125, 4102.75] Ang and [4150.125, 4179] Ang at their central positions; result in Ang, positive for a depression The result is 2.2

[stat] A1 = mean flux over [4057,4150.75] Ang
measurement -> 6.27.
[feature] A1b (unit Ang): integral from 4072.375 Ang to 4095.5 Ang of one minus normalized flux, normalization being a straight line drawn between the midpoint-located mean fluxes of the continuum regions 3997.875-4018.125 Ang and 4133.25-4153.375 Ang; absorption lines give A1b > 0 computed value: 2.0 Ang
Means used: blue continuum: 6.59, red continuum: 6.39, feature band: 5.92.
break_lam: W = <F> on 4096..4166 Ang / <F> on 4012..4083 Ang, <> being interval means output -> 0.98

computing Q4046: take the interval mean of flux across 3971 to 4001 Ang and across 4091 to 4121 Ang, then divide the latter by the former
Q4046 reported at 1.0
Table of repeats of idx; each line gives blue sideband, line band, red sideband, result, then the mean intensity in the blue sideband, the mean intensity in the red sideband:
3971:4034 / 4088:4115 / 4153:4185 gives 0.0 Ang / 6.33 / 6.16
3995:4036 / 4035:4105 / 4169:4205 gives -1.6 Ang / 6.48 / 5.95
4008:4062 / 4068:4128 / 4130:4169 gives 1.5 Ang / 6.48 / 6.26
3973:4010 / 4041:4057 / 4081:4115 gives 0.1 Ang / 6.21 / 6.23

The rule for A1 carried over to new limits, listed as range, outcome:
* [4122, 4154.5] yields 6.18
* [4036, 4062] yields 6.41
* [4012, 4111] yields 6.4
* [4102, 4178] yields 6.17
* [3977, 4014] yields 6.35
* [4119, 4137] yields 5.98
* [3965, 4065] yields 6.41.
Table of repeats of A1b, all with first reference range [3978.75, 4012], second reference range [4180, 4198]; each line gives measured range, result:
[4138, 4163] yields -1.15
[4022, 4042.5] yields -0.79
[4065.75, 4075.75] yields -0.42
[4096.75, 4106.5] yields -2.29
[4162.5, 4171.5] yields -0.24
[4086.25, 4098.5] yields 1.53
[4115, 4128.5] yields 0.27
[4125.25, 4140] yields 0.11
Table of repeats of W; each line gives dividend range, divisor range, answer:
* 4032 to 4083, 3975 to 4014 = 1.01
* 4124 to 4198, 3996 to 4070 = 0.95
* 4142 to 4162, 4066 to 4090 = 1.02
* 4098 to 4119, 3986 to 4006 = 1.04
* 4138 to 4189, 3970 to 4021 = 0.97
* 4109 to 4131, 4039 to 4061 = 0.94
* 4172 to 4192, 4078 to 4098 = 1.03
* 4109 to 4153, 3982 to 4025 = 0.95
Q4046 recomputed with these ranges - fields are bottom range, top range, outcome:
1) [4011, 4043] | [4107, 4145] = 0.90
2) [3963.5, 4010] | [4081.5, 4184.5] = 0.98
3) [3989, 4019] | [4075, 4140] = 0.95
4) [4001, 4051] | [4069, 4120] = 0.96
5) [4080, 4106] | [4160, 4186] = 0.95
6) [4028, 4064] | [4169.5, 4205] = 0.92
